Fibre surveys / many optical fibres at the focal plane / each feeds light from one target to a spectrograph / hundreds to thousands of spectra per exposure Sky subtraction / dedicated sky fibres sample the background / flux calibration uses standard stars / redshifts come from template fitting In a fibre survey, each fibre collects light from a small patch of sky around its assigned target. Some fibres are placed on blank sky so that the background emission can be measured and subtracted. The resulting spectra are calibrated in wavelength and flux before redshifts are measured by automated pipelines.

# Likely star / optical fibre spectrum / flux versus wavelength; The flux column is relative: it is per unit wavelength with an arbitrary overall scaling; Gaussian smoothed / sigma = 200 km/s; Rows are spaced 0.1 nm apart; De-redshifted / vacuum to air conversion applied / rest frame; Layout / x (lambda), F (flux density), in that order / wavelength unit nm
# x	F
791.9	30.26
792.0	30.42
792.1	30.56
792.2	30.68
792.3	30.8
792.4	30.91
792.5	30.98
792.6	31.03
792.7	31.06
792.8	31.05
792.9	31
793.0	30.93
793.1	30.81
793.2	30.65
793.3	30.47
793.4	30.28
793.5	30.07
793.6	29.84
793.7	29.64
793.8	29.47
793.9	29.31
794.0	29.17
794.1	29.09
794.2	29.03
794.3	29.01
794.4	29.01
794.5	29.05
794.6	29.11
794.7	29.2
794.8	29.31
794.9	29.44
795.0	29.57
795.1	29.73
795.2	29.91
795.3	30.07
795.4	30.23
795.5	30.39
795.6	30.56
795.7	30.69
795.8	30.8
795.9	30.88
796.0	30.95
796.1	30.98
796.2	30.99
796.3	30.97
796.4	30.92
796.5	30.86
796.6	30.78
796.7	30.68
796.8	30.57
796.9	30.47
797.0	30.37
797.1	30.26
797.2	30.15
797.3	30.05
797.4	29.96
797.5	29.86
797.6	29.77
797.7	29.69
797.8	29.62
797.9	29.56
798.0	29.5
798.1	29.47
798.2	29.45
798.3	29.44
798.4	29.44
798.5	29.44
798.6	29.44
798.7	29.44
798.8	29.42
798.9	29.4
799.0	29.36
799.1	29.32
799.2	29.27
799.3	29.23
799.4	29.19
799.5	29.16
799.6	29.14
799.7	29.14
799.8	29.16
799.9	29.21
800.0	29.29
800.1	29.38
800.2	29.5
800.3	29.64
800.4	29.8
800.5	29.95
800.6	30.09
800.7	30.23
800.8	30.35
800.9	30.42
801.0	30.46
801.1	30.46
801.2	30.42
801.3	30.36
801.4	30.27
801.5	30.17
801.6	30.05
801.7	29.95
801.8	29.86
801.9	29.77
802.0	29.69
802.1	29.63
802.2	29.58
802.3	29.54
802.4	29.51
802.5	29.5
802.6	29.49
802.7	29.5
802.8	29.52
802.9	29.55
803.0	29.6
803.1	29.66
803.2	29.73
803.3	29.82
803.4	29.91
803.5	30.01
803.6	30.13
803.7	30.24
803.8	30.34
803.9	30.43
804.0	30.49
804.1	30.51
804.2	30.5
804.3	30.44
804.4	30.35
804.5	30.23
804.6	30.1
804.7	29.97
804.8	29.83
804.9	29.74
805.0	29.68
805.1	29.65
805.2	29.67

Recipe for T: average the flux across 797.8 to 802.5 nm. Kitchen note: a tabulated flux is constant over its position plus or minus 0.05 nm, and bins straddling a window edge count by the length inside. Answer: 29.7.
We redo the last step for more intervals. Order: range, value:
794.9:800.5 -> 29.9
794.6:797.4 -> 30.3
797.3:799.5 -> 29.5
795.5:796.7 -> 30.8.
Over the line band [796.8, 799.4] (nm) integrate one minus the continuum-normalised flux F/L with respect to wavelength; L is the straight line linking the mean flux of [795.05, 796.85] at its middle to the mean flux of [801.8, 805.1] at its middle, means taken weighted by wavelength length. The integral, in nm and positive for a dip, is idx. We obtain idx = 0.06 nm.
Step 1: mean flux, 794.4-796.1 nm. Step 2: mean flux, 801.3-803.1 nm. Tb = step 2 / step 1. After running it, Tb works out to 0.99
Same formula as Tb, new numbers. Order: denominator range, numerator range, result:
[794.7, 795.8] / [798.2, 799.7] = 0.98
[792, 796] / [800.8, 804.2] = 1.00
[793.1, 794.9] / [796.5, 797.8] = 1.02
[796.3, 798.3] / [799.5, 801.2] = 0.99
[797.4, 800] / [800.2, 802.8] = 1.02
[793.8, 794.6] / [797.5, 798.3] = 1.02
